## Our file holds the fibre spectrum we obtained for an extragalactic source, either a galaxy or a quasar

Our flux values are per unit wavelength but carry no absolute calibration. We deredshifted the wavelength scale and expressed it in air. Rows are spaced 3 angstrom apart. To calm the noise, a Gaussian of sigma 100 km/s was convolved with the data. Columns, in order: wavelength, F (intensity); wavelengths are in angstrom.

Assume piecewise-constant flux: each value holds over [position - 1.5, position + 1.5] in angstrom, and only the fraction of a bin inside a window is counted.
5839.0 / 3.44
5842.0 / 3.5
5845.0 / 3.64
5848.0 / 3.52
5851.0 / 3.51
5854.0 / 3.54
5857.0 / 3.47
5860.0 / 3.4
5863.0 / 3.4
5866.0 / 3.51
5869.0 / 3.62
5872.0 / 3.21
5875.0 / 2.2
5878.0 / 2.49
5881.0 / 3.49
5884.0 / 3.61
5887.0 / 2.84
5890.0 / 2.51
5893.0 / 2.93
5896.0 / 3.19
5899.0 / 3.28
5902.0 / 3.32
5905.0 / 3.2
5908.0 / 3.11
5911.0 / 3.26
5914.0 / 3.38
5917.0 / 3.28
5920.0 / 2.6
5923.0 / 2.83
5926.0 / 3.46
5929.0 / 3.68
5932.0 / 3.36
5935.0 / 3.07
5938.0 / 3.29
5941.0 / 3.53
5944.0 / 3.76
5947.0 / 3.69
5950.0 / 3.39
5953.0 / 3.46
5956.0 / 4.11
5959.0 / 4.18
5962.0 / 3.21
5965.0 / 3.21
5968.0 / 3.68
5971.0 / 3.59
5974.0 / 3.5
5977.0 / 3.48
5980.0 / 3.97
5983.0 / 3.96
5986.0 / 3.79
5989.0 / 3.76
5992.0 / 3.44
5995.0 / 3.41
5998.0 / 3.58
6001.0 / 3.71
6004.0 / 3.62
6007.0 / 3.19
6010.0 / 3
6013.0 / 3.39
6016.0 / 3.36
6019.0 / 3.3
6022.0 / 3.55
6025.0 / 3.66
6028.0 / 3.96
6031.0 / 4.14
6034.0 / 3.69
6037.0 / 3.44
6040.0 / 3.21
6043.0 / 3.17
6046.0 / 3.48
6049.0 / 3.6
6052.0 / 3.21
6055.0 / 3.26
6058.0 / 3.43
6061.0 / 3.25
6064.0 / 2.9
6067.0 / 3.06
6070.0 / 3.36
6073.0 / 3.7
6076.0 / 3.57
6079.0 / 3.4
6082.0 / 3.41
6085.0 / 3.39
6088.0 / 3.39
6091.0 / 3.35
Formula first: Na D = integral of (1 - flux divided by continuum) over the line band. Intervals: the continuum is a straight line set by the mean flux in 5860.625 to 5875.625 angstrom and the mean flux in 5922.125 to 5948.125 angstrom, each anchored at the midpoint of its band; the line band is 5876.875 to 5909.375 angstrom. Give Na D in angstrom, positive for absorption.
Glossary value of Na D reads 2.2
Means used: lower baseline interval 3.26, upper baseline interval 3.42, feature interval 3.1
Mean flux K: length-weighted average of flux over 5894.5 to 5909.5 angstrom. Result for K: 3.22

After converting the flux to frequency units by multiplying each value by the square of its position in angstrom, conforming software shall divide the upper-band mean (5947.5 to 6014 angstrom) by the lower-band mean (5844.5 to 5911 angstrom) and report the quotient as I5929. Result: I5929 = 1.1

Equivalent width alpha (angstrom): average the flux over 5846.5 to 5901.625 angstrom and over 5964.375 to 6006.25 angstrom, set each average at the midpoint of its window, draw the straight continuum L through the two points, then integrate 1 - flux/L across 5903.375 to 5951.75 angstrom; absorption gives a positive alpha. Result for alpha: 1.46 angstrom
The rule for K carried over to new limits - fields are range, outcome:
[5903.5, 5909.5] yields 3.15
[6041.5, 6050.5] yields 3.42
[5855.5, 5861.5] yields 3.44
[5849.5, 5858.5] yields 3.51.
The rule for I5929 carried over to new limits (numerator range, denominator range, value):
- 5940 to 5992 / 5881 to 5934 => 1.17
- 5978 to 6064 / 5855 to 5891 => 1.17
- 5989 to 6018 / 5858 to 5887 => 1.12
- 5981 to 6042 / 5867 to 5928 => 1.19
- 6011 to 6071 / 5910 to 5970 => 1.03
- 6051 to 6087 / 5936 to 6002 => 0.95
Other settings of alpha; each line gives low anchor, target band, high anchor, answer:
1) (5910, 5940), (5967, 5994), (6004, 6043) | -2.5 angstrom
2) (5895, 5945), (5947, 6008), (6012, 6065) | -4.8 angstrom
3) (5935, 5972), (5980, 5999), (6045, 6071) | -1.2 angstrom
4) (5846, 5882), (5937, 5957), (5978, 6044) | -0.9 angstrom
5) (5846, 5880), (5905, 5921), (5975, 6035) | 1.1 angstrom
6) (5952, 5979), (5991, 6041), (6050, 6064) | -1.4 angstrom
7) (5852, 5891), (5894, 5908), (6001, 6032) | 0.1 angstrom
